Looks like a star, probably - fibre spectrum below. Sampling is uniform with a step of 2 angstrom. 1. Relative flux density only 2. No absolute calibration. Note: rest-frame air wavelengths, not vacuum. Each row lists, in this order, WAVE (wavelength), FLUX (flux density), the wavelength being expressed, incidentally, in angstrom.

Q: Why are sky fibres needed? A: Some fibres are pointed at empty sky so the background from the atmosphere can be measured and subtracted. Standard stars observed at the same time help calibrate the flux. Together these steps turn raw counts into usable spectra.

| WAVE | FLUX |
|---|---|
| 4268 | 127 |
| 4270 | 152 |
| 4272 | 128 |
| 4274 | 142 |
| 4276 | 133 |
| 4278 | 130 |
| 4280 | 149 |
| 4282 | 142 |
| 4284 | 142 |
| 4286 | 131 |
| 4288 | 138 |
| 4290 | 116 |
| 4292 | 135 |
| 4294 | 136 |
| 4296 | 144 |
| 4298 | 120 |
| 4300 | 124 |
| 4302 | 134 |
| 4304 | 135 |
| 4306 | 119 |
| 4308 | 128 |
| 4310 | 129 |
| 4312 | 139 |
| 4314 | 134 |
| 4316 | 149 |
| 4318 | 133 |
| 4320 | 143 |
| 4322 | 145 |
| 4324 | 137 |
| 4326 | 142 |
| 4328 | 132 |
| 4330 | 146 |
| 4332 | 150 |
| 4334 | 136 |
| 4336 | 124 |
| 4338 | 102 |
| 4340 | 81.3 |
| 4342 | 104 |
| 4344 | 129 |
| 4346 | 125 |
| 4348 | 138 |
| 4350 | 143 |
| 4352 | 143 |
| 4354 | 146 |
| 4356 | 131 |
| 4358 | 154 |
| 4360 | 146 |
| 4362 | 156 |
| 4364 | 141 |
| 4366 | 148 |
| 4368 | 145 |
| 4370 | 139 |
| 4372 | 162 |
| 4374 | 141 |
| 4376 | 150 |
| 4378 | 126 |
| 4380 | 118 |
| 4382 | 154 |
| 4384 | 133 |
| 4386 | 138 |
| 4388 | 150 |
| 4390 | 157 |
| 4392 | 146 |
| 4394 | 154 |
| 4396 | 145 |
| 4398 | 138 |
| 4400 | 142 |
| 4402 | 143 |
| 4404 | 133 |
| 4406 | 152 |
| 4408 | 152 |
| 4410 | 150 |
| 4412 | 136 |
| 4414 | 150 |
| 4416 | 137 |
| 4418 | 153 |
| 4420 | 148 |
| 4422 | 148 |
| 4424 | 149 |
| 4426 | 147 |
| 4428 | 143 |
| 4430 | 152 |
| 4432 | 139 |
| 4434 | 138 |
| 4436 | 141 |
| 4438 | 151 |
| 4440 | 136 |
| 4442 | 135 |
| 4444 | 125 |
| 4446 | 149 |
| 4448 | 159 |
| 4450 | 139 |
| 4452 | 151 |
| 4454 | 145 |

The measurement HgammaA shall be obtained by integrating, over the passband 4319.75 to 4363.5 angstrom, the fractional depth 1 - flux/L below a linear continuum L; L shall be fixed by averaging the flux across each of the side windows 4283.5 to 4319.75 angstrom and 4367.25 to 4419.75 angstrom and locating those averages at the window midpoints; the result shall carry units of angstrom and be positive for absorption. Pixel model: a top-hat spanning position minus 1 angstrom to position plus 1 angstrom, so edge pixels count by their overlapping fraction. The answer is 1.1 angstrom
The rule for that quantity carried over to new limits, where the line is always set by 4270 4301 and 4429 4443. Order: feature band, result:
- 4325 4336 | -0.2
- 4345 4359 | -0.2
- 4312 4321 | -0.2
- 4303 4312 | 0.4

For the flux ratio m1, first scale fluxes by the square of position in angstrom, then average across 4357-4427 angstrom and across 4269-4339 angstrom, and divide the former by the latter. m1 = 1.12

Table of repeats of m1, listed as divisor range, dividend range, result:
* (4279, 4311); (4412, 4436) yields 1.16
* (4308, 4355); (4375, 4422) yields 1.12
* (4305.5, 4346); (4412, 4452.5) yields 1.16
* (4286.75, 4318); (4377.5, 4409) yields 1.13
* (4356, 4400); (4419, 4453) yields 1.02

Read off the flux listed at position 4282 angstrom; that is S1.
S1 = 142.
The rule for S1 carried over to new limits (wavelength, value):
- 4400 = 142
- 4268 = 127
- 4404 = 133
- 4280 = 149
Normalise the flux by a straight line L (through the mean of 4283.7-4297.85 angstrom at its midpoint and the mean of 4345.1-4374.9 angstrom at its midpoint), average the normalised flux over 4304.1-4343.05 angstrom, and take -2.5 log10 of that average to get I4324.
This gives 0.06 mag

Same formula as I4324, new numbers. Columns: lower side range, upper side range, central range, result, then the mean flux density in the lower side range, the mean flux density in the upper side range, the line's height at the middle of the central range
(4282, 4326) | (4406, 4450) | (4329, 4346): 0.13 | 134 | 145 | 137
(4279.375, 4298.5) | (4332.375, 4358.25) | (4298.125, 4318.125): 0.01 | 135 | 127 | 133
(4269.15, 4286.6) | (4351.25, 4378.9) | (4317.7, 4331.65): 0.01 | 139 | 145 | 142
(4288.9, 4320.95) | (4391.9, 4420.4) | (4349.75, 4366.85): -0.05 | 132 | 145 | 139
